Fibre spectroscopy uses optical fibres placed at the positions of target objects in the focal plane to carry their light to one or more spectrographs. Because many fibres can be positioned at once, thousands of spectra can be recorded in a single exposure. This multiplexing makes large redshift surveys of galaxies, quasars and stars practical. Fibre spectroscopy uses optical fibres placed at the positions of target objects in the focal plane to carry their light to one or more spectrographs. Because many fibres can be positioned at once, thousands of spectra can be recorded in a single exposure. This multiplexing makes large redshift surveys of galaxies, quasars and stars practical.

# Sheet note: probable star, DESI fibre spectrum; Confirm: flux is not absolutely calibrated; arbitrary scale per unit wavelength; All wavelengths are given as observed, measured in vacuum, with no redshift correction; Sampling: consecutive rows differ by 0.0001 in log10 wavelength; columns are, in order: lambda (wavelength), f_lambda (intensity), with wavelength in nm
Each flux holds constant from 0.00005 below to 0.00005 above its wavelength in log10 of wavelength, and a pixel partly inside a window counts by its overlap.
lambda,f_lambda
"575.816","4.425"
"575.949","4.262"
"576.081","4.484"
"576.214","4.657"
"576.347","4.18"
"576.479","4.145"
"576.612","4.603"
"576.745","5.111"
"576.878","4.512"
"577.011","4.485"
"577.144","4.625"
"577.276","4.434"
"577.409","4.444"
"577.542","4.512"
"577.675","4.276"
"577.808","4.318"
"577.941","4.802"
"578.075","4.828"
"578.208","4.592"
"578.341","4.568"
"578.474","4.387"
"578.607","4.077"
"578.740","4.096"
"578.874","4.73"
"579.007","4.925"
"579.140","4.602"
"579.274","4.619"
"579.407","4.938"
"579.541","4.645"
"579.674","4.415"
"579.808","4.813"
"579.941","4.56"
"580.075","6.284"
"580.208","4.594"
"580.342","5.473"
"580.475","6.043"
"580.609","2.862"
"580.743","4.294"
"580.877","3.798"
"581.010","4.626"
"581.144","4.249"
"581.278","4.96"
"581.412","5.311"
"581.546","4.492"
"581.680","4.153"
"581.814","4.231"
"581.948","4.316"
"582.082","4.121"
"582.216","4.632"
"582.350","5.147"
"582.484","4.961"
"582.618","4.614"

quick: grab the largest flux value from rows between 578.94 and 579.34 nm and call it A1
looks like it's 4.925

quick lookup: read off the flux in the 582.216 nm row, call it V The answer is 4.632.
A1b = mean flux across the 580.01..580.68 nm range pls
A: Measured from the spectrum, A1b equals 5.04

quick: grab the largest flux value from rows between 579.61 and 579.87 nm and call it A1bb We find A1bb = 4.813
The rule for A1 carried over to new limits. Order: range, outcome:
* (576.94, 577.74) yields 4.625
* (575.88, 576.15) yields 4.484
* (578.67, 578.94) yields 4.73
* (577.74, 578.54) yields 4.828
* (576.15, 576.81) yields 5.111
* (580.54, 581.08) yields 4.626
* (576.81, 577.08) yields 4.512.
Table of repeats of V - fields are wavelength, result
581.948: 4.316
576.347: 4.18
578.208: 4.592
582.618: 4.614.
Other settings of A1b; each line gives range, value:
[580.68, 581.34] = 4.38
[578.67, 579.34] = 4.59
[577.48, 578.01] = 4.47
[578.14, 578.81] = 4.35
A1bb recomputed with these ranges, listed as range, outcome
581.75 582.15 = 4.316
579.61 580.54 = 6.284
